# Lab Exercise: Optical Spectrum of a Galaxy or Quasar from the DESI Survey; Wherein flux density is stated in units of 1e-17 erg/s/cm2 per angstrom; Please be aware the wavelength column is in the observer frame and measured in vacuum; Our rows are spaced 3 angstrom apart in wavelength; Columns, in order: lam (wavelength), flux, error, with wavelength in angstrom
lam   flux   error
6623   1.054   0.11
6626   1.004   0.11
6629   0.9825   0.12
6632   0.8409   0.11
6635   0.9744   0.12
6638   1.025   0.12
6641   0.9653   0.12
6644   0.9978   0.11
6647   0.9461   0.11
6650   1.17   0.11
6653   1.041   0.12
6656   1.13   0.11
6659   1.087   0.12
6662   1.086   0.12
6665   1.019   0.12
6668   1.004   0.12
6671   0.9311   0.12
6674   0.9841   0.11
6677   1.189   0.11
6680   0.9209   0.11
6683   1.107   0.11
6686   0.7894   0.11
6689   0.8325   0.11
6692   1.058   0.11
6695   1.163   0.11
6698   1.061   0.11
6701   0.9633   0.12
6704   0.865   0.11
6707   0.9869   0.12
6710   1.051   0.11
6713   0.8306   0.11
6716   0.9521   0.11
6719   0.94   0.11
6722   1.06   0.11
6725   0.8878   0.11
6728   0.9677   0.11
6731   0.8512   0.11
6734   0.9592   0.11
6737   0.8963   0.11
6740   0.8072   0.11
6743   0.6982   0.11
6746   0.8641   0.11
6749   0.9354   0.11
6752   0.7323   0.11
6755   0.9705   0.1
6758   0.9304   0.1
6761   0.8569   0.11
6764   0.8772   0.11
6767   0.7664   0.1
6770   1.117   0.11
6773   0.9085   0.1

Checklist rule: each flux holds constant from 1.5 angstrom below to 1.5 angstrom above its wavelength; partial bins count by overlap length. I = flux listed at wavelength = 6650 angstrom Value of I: 1.17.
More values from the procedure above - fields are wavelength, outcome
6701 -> 0.9633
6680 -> 0.9209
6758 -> 0.9304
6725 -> 0.8878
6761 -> 0.8569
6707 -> 0.9869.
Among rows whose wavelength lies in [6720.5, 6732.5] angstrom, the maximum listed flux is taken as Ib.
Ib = 1.06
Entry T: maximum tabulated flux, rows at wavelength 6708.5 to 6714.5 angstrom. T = 1.051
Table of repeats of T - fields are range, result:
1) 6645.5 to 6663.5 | 1.17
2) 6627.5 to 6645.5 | 1.025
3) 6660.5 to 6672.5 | 1.086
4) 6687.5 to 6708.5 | 1.163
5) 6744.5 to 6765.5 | 0.9705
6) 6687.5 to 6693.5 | 1.058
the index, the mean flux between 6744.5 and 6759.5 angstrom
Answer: 0.887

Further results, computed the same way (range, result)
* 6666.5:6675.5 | 0.973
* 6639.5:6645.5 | 0.982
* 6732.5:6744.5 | 0.84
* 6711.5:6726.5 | 0.934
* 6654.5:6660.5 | 1.11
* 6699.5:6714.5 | 0.939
